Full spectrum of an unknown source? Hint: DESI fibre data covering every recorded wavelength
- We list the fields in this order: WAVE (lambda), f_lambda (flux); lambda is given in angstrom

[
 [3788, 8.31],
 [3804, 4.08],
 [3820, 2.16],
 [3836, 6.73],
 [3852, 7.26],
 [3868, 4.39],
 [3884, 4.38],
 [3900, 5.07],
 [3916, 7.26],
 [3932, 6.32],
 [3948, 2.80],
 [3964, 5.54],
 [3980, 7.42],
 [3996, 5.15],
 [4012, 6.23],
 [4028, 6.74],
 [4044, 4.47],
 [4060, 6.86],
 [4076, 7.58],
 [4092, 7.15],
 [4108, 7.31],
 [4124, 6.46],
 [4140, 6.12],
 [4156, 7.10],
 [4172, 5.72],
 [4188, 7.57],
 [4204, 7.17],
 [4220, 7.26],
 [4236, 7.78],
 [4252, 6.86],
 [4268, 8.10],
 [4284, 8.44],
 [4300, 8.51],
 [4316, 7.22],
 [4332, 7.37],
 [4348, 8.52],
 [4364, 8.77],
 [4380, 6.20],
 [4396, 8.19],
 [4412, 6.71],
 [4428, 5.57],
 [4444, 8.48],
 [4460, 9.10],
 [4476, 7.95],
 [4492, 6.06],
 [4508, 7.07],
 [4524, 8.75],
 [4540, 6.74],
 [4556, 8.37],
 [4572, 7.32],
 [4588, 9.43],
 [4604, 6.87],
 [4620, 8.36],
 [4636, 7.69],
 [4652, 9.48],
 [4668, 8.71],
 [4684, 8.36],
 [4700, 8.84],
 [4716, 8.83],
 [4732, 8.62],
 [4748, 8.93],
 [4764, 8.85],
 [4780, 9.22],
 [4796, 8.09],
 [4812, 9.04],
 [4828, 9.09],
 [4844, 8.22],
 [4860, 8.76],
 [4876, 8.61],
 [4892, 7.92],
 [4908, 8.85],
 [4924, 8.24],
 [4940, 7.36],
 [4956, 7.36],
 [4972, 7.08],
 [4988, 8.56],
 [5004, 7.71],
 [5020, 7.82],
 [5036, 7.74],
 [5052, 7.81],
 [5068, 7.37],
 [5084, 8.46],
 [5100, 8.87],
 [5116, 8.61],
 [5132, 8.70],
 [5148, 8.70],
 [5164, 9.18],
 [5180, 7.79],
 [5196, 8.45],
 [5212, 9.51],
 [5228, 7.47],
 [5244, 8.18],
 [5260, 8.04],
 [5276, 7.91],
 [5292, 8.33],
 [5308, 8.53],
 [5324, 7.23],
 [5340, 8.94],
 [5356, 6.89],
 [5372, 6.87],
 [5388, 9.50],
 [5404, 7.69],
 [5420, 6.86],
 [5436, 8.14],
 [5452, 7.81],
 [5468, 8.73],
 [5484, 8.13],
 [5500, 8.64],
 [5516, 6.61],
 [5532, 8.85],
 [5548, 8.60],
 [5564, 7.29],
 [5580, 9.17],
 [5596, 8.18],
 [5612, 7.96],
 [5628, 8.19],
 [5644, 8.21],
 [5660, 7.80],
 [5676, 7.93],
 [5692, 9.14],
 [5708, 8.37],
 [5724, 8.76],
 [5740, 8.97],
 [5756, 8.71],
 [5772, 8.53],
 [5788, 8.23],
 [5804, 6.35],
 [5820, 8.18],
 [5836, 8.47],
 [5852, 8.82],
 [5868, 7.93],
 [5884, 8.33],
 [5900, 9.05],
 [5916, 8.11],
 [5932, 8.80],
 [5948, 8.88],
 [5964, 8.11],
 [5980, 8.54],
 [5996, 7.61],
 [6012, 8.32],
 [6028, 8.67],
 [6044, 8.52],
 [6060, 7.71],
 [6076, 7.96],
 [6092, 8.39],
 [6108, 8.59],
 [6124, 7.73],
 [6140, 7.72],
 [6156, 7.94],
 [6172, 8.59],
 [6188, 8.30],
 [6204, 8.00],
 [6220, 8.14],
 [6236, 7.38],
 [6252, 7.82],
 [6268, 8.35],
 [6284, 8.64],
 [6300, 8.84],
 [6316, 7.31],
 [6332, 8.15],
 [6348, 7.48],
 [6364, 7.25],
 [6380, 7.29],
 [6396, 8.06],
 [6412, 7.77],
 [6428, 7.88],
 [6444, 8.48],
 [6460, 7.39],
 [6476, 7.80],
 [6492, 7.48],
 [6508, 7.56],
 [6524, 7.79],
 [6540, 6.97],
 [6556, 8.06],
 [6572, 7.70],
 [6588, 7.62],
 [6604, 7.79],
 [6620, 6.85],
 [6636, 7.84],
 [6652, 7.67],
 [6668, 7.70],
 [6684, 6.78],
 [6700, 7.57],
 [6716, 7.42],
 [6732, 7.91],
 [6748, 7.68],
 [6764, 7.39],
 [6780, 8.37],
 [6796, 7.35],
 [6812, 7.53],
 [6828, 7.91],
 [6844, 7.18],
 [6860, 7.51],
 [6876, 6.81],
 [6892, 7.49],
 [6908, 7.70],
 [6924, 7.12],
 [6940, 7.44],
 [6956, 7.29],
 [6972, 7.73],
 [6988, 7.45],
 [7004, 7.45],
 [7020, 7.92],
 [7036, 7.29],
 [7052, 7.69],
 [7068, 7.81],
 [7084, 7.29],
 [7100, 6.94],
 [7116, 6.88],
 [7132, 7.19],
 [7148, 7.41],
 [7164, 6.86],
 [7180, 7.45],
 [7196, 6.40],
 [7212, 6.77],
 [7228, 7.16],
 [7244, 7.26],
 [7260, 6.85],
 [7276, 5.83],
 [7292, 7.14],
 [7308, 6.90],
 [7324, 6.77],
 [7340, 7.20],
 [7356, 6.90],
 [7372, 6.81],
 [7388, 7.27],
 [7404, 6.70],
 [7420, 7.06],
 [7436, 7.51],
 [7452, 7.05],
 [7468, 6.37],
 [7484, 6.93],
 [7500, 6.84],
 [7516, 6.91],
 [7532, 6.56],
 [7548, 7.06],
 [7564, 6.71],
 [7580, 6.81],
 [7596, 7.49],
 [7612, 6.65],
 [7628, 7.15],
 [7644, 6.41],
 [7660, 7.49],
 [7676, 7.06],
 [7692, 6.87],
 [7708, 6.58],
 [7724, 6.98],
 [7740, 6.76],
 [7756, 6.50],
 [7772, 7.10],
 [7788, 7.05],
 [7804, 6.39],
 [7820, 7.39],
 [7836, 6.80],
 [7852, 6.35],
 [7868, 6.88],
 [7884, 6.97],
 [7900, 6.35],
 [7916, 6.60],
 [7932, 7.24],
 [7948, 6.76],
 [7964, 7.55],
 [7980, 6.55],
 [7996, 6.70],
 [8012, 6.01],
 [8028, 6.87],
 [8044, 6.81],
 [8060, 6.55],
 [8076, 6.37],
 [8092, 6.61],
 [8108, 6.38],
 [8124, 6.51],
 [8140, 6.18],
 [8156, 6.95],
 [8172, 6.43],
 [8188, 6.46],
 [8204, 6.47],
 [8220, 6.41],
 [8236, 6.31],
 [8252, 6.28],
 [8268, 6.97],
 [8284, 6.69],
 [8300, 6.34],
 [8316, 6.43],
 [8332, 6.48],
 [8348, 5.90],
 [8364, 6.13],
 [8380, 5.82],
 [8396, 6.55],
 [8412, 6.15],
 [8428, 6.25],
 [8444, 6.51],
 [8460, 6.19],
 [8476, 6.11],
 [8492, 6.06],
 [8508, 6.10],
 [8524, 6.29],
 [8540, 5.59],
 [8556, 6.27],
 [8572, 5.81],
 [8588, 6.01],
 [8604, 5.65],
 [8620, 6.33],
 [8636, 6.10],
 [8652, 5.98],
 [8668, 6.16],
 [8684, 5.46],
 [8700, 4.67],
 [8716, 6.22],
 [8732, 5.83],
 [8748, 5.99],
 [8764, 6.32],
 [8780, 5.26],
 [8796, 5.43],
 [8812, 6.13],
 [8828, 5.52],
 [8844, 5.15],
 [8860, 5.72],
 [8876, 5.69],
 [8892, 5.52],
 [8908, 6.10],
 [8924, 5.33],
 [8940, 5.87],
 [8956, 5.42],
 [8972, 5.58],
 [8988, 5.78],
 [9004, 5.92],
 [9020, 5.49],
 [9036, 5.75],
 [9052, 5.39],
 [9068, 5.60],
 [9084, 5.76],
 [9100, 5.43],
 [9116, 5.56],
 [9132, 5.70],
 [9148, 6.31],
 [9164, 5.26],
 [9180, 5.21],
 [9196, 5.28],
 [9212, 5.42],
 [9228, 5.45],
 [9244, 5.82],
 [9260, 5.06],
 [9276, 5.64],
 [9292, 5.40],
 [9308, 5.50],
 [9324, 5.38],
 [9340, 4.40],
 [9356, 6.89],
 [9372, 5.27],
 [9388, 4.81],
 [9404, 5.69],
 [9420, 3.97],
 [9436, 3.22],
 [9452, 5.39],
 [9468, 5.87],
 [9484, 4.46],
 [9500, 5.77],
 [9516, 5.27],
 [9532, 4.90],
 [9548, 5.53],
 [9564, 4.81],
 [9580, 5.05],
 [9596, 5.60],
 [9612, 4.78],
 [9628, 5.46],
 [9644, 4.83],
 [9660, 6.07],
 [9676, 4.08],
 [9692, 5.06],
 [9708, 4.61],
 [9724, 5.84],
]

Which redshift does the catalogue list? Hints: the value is 0.02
